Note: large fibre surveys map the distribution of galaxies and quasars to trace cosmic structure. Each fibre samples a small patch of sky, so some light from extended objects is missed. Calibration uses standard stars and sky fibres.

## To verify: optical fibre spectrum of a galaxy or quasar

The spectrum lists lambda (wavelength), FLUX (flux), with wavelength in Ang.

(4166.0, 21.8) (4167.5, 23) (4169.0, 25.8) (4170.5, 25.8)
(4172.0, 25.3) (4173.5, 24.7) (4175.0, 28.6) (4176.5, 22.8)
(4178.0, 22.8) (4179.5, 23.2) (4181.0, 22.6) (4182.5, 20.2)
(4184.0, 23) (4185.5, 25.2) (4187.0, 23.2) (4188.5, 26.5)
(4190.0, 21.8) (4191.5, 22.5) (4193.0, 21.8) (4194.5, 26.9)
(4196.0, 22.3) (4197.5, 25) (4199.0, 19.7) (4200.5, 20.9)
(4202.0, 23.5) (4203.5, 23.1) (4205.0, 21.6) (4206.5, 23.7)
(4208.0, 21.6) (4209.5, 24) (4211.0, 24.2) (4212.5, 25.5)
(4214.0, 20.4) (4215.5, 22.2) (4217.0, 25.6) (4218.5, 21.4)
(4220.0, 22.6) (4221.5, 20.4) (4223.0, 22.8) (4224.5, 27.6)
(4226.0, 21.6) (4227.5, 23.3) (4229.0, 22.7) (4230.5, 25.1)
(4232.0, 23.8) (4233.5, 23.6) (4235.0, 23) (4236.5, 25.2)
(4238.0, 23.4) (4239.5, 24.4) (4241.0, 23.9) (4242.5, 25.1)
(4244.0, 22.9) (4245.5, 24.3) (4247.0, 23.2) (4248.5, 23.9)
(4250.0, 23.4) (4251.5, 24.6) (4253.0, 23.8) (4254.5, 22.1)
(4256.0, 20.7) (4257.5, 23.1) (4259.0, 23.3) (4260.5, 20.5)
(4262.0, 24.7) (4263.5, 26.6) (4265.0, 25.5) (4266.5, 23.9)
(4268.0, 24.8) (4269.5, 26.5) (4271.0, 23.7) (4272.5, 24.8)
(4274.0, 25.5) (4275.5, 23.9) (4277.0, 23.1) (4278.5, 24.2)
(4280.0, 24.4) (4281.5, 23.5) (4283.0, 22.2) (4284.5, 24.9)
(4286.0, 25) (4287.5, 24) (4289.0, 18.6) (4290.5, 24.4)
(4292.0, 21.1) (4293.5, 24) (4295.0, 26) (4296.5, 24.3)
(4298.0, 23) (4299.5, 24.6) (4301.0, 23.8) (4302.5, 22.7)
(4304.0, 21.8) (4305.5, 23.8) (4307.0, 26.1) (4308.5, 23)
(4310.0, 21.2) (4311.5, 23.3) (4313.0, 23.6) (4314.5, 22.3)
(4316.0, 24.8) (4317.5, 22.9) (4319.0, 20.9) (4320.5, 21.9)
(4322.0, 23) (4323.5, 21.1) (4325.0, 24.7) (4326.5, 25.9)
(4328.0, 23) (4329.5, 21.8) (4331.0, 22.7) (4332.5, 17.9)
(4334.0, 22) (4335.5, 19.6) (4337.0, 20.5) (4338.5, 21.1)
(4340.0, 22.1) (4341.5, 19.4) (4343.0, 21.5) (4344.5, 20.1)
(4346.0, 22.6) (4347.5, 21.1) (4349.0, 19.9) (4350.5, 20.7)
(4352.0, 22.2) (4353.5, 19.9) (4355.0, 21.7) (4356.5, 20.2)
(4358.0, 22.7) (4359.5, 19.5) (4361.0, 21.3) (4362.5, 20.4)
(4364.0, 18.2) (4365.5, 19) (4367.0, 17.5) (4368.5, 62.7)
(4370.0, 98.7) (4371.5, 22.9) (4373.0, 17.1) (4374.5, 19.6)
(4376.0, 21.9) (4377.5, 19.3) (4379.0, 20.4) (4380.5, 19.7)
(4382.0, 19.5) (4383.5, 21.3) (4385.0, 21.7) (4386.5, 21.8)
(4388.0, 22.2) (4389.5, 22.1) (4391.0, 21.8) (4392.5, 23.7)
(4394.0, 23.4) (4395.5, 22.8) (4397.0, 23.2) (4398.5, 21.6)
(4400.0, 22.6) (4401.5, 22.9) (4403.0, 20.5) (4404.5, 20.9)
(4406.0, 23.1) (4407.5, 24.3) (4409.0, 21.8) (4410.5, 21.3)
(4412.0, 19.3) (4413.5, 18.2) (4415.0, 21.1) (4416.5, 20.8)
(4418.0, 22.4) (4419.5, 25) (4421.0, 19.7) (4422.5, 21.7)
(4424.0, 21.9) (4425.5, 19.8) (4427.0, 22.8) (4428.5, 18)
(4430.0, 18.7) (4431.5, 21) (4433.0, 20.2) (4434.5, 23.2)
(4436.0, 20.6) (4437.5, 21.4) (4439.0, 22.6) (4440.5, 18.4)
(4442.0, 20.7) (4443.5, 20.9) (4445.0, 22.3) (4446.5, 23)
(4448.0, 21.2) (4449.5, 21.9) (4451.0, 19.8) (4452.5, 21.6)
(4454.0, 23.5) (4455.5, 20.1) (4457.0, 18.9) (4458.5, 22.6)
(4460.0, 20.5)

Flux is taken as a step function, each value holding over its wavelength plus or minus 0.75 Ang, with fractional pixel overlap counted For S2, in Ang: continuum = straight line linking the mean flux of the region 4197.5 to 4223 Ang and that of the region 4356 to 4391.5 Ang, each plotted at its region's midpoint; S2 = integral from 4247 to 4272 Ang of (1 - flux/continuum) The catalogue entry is -0.34 Ang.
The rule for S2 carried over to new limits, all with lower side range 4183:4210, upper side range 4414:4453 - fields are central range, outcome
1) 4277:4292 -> -0.64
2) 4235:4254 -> -1.04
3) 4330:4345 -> 0.84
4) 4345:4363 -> 0.66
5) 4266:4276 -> -1.02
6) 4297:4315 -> -0.89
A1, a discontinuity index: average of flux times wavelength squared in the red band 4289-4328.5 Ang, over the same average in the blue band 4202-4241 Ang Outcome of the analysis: 1.0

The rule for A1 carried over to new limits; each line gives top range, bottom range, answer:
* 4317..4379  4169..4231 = 1.10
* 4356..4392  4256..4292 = 1.12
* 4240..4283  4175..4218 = 1.06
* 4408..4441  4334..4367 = 1.05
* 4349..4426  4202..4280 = 1.06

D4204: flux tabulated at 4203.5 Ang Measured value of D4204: 23.1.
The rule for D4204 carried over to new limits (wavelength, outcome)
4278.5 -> 24.2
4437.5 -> 21.4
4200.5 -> 20.9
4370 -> 98.7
